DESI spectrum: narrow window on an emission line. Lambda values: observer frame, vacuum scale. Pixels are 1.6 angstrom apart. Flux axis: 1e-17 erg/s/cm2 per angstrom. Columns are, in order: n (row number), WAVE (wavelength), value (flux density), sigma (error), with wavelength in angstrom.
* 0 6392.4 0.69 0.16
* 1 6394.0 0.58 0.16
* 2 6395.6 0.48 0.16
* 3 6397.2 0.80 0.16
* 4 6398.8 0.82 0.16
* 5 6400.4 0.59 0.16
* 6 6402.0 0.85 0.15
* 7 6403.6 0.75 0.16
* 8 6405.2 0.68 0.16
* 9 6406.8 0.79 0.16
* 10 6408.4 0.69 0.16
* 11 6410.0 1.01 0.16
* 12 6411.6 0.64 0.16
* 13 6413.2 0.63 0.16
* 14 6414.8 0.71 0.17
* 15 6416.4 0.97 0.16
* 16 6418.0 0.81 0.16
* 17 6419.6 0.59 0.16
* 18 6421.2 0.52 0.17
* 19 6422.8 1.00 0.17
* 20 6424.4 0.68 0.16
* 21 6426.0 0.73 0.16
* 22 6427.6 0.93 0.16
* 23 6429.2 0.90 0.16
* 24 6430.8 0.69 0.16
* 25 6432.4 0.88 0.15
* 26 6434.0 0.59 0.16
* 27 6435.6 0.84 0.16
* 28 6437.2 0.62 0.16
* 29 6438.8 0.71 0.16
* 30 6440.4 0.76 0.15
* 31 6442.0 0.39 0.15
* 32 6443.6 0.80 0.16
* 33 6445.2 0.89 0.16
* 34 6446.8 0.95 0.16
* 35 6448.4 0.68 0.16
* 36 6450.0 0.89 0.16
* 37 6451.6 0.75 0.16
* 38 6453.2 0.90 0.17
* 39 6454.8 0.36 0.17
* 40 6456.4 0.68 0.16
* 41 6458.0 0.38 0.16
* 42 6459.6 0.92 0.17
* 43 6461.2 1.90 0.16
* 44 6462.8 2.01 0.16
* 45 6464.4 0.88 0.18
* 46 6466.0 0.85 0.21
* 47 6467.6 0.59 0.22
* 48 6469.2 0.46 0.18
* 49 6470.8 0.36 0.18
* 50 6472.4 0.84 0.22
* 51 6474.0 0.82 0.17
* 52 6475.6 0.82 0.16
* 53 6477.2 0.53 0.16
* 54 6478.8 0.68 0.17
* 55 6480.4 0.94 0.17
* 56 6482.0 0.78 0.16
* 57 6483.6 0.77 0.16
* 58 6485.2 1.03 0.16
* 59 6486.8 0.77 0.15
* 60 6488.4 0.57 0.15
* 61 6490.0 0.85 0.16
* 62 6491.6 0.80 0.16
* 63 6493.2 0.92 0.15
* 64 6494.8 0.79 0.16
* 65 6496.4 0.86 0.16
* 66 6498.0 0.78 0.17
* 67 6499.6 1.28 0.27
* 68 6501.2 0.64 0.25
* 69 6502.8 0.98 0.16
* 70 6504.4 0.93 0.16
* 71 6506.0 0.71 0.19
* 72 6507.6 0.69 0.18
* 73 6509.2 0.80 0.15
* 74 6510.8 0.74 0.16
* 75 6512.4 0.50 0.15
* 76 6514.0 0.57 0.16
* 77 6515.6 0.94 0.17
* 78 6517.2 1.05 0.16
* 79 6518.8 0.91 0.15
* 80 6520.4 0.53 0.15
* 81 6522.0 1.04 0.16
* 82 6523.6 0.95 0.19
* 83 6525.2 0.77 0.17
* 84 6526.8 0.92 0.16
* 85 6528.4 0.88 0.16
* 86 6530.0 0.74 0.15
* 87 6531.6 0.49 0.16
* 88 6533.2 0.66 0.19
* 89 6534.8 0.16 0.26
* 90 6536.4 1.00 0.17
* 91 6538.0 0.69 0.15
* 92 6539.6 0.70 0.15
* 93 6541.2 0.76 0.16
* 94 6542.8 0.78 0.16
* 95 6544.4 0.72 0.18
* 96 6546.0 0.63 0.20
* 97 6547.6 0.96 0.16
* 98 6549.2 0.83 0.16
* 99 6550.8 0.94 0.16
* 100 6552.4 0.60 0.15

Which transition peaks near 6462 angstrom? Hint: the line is Hgamma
